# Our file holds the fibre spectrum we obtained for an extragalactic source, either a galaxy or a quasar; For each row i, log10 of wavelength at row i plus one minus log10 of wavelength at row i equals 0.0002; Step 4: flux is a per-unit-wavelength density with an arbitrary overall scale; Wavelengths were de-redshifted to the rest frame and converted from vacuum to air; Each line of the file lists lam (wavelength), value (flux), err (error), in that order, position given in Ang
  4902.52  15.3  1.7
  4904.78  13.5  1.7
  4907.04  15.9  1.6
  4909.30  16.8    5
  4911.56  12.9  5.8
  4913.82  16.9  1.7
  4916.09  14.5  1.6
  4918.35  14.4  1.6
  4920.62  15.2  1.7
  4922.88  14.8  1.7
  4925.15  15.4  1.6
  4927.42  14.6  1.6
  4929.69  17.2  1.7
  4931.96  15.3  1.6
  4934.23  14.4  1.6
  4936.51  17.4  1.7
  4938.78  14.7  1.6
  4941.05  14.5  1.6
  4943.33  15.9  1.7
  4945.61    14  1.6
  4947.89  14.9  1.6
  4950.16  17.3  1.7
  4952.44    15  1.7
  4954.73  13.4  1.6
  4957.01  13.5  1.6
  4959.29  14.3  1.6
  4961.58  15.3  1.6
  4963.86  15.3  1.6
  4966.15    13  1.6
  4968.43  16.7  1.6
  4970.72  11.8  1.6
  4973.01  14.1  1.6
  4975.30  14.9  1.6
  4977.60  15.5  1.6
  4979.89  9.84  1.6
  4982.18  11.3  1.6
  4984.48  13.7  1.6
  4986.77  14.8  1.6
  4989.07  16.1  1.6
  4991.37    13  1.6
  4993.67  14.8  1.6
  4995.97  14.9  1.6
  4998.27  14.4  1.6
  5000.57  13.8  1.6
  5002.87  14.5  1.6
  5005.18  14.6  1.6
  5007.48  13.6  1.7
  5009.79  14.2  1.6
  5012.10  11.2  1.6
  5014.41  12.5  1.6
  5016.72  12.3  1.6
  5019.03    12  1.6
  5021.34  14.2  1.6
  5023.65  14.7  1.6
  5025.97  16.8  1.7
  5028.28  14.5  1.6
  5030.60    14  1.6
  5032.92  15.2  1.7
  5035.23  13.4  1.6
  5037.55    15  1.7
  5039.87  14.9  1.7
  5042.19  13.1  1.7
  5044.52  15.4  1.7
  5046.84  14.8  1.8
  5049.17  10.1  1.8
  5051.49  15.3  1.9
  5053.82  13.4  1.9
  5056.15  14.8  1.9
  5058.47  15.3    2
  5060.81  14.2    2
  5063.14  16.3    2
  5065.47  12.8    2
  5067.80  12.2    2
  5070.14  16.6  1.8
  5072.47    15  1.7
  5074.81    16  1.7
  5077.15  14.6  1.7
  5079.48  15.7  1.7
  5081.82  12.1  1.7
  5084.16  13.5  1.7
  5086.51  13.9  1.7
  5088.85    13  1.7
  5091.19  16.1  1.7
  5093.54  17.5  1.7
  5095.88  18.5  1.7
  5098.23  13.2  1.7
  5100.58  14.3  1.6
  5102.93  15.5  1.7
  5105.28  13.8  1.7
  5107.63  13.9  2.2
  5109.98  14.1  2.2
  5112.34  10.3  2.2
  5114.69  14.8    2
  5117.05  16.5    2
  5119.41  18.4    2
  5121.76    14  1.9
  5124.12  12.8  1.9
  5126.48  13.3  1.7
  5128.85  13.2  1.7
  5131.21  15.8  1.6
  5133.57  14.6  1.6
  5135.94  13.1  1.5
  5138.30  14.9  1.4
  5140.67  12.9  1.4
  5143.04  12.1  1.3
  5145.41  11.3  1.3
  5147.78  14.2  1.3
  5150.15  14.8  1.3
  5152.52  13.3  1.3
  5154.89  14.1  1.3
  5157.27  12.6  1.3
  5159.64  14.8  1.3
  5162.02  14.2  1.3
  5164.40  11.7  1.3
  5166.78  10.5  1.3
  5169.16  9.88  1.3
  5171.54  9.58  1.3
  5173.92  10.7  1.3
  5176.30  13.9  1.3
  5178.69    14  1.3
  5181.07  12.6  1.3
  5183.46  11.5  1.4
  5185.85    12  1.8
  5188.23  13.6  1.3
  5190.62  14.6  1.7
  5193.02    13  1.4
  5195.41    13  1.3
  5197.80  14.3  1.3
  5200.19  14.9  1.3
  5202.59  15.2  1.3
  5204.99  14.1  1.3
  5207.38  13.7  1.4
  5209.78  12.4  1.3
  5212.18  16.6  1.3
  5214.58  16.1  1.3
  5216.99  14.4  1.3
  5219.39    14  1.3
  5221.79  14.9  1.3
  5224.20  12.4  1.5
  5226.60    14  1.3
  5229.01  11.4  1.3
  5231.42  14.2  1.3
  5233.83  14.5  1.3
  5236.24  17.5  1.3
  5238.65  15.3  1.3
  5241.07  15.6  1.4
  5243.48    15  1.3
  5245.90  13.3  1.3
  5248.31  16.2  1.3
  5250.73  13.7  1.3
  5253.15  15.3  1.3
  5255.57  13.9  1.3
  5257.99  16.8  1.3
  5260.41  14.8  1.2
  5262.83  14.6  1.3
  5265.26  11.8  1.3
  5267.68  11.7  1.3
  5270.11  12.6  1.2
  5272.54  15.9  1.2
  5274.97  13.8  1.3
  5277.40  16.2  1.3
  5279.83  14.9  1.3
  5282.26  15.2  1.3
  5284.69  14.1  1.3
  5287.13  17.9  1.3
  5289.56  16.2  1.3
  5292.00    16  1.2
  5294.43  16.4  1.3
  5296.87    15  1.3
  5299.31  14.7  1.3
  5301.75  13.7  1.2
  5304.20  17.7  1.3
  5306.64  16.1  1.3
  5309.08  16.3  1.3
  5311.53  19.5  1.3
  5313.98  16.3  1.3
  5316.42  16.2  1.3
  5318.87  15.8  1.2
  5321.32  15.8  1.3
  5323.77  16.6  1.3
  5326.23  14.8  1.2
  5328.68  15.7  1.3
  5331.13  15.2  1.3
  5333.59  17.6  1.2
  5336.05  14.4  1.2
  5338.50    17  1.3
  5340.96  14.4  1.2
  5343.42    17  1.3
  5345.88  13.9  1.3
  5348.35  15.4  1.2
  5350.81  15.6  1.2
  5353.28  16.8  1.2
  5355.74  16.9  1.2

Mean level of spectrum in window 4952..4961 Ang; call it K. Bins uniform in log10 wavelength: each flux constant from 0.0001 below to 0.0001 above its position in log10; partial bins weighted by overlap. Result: 14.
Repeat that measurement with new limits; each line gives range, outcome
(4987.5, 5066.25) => 14.1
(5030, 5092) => 14.3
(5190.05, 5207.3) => 14.1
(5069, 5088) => 14.6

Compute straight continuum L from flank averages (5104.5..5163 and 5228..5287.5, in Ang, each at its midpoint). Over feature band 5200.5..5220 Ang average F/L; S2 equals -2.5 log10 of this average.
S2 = -0.02 mag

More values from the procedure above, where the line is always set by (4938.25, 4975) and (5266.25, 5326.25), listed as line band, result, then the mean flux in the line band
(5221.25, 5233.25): 0.154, 13.4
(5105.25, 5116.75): 0.112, 13.6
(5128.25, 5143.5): 0.091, 13.9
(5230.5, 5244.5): 0.002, 15.4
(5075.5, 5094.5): 0.031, 14.6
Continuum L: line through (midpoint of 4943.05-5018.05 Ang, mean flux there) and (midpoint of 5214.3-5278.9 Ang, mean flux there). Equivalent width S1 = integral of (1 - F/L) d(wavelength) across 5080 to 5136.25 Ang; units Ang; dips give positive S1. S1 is -0.94 Ang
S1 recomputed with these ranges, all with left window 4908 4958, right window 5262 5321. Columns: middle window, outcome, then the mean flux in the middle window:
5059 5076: 0.53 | 14.7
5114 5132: 0.51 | 14.8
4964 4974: 0.74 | 14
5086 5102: -0.03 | 15.3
